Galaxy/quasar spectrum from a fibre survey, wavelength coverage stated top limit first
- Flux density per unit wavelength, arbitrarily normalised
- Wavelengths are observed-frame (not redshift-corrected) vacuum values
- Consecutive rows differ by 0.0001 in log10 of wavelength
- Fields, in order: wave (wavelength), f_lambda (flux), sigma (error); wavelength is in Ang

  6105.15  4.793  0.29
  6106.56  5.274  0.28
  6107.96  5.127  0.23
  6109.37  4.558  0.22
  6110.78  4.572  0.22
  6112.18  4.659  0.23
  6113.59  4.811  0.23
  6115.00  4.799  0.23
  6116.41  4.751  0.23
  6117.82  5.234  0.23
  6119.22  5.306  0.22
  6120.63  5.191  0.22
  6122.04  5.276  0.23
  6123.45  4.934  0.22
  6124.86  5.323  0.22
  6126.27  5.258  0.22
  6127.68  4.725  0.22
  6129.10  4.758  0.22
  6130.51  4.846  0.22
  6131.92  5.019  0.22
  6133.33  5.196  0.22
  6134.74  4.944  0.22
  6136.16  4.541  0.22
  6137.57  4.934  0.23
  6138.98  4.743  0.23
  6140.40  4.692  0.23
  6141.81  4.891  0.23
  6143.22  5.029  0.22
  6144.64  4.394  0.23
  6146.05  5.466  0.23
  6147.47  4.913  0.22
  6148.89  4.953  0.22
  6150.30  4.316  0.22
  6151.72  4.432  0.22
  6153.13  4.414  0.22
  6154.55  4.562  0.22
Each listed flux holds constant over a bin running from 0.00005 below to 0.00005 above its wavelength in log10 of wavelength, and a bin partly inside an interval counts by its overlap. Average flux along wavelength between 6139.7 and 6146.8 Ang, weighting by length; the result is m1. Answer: 4.9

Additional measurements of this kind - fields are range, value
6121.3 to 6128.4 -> 5.1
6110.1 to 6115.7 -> 4.71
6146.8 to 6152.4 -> 4.65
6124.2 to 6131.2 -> 4.98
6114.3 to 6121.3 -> 5.06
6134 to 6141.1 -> 4.77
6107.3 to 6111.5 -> 4.75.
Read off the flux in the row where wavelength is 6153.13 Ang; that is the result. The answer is 4.414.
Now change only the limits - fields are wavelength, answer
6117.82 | 5.234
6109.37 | 4.558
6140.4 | 4.692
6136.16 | 4.541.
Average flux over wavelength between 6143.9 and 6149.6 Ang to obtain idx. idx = 4.93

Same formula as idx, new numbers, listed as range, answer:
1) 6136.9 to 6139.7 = 4.83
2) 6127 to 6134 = 4.91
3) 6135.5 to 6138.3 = 4.75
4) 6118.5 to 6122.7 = 5.27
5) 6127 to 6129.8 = 4.73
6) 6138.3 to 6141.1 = 4.71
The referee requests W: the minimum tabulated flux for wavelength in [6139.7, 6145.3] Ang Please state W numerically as 4.394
